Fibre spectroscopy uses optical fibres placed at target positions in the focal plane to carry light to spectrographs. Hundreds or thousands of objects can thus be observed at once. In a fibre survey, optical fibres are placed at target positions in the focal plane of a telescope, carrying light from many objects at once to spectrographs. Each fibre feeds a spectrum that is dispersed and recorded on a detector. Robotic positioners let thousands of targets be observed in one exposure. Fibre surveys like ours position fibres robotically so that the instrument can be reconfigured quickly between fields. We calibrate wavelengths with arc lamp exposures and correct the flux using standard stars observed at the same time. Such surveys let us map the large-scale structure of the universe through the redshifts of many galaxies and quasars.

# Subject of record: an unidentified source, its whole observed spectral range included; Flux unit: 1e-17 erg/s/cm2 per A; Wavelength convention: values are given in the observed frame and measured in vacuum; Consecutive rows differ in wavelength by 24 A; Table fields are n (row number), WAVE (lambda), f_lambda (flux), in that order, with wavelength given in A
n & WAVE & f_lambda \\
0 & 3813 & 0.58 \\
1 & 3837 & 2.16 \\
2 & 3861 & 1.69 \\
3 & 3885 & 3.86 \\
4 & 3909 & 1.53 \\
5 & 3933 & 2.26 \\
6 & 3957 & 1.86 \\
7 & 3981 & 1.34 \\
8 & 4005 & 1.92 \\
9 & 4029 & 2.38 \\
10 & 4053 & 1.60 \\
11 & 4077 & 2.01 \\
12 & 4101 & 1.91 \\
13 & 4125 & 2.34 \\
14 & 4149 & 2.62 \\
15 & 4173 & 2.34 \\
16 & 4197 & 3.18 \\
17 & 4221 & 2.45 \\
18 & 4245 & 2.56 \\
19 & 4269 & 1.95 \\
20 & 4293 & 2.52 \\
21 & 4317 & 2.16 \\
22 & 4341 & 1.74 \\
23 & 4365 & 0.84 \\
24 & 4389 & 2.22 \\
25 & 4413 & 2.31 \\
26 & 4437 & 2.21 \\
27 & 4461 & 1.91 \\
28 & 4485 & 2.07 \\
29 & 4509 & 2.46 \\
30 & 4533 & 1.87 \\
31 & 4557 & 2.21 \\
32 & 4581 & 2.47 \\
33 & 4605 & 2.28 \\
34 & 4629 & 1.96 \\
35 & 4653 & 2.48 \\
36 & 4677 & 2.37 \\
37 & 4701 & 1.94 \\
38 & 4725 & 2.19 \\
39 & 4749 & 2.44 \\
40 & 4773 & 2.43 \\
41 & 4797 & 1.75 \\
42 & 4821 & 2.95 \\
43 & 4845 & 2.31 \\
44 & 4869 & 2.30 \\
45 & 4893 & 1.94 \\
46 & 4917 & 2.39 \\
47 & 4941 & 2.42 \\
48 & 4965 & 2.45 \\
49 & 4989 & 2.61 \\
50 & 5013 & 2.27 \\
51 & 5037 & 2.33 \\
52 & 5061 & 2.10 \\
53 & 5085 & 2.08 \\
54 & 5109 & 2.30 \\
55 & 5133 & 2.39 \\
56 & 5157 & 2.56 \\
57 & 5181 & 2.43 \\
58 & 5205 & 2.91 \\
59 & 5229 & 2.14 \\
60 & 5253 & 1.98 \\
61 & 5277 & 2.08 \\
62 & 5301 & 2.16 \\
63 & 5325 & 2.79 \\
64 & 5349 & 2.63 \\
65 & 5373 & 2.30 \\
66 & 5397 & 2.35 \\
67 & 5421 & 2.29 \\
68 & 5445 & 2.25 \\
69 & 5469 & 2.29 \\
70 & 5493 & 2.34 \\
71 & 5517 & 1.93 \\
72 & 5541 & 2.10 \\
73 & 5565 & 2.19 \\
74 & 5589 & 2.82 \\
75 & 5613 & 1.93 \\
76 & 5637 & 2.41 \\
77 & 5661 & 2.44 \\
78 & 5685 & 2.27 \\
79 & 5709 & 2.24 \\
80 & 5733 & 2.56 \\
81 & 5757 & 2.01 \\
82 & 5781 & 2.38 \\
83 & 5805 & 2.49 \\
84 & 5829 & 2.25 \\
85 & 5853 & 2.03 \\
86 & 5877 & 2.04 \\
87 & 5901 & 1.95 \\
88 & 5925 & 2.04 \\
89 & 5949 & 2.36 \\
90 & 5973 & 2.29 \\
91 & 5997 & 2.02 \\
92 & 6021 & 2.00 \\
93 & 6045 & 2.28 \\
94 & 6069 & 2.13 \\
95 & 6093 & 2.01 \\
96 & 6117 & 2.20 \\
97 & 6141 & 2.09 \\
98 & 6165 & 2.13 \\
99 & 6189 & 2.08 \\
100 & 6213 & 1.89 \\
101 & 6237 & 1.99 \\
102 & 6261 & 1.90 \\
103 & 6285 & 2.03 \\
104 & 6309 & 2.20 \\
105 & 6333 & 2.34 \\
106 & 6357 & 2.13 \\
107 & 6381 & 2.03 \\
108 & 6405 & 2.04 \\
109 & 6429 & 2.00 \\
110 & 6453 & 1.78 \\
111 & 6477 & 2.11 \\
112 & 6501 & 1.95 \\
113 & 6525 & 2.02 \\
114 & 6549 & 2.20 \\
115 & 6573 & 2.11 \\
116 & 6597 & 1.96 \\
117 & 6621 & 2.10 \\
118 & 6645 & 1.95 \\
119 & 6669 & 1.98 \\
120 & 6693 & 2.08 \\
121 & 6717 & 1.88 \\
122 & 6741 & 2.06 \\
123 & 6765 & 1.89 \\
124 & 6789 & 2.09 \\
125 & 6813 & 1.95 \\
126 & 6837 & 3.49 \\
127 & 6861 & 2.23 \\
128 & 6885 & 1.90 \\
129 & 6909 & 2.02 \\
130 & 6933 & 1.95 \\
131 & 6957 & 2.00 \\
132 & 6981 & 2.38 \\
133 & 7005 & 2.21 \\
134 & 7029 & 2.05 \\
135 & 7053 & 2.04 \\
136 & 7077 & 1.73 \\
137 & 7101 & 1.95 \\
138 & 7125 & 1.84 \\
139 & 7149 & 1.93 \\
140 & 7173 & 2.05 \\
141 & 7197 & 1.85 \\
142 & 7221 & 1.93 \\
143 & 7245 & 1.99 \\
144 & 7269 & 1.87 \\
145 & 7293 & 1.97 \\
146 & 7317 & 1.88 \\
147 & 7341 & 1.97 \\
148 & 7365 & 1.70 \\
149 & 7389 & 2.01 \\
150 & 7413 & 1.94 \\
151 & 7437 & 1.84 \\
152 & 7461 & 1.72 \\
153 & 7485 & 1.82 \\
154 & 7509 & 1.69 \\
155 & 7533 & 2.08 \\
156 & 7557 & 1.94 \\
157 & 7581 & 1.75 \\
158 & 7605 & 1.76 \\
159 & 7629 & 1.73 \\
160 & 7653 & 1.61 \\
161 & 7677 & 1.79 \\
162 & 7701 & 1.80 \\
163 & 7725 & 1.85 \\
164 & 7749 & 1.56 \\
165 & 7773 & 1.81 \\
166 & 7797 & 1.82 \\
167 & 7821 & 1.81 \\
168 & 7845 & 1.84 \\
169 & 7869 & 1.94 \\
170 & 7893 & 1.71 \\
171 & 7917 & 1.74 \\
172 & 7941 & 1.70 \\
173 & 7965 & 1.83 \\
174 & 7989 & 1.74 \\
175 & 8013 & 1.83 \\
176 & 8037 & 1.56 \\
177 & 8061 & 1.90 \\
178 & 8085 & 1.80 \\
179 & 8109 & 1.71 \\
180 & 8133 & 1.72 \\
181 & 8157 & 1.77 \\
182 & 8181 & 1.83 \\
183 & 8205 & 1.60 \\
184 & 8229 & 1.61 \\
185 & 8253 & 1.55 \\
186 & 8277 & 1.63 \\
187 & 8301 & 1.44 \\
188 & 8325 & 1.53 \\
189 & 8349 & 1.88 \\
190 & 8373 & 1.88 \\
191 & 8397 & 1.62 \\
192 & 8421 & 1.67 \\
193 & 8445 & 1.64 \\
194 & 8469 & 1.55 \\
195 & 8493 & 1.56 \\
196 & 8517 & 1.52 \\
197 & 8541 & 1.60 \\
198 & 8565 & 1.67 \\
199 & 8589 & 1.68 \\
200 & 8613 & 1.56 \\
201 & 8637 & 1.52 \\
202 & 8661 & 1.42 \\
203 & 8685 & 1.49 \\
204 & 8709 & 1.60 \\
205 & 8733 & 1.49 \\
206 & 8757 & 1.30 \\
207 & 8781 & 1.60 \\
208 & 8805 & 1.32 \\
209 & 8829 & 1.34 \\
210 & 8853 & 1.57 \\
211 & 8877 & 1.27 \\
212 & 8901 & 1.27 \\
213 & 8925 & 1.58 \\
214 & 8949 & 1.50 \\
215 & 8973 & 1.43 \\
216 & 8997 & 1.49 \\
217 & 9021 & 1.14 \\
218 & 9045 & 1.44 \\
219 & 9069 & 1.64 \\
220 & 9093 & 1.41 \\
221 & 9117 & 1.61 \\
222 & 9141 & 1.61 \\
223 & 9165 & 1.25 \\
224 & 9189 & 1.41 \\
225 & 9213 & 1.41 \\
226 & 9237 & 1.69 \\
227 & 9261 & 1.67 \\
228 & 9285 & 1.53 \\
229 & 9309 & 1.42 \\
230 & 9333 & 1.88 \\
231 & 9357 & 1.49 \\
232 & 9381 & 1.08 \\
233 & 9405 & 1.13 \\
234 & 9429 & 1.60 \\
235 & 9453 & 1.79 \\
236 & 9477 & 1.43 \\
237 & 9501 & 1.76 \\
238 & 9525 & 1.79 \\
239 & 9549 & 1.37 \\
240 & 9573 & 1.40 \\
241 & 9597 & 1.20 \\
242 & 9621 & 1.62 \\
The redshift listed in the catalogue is 0.040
